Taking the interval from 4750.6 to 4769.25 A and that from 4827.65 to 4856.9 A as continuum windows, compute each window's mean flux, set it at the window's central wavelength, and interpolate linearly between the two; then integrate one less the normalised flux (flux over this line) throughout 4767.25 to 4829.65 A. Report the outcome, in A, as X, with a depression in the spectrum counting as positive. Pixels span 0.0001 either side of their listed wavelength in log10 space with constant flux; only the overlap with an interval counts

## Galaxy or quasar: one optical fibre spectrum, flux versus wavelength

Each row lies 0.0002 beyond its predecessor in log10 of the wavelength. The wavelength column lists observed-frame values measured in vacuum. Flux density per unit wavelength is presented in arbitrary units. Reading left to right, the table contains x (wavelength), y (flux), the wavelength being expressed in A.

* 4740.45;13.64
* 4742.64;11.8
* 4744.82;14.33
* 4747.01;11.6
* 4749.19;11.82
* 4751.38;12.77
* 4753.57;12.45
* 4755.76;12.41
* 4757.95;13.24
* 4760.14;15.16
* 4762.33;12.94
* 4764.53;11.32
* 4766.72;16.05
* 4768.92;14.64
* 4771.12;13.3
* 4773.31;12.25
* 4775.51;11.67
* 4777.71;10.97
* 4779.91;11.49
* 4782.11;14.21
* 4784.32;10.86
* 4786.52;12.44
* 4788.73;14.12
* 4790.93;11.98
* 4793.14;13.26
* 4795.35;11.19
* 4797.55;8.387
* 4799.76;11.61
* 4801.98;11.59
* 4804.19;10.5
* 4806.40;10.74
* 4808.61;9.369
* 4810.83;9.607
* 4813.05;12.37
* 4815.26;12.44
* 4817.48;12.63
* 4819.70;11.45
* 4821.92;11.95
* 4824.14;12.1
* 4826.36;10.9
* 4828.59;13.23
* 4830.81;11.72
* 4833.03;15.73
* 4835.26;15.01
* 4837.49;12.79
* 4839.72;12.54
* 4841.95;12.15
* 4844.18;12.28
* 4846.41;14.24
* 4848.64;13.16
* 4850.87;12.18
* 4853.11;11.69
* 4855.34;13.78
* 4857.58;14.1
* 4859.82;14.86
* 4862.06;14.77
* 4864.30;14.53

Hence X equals 6.6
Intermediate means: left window 13.4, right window 13.1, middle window 11.9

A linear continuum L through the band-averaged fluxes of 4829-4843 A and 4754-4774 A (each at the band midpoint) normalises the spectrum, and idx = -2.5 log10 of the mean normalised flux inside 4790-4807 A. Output 0.20 mag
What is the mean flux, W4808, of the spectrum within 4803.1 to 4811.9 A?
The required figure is 10.1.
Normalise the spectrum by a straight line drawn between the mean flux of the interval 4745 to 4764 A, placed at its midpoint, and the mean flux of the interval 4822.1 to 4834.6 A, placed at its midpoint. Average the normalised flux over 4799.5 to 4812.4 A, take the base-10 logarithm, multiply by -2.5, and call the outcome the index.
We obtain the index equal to 0.208 mag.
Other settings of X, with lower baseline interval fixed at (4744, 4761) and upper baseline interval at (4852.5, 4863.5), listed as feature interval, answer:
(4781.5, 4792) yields 0.5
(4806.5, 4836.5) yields 3.2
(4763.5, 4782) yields 0.5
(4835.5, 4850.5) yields 0.9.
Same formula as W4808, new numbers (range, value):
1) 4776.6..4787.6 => 12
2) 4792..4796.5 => 12.2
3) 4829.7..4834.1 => 13.7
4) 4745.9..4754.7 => 12.2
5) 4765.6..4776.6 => 13.6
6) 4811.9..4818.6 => 12.5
